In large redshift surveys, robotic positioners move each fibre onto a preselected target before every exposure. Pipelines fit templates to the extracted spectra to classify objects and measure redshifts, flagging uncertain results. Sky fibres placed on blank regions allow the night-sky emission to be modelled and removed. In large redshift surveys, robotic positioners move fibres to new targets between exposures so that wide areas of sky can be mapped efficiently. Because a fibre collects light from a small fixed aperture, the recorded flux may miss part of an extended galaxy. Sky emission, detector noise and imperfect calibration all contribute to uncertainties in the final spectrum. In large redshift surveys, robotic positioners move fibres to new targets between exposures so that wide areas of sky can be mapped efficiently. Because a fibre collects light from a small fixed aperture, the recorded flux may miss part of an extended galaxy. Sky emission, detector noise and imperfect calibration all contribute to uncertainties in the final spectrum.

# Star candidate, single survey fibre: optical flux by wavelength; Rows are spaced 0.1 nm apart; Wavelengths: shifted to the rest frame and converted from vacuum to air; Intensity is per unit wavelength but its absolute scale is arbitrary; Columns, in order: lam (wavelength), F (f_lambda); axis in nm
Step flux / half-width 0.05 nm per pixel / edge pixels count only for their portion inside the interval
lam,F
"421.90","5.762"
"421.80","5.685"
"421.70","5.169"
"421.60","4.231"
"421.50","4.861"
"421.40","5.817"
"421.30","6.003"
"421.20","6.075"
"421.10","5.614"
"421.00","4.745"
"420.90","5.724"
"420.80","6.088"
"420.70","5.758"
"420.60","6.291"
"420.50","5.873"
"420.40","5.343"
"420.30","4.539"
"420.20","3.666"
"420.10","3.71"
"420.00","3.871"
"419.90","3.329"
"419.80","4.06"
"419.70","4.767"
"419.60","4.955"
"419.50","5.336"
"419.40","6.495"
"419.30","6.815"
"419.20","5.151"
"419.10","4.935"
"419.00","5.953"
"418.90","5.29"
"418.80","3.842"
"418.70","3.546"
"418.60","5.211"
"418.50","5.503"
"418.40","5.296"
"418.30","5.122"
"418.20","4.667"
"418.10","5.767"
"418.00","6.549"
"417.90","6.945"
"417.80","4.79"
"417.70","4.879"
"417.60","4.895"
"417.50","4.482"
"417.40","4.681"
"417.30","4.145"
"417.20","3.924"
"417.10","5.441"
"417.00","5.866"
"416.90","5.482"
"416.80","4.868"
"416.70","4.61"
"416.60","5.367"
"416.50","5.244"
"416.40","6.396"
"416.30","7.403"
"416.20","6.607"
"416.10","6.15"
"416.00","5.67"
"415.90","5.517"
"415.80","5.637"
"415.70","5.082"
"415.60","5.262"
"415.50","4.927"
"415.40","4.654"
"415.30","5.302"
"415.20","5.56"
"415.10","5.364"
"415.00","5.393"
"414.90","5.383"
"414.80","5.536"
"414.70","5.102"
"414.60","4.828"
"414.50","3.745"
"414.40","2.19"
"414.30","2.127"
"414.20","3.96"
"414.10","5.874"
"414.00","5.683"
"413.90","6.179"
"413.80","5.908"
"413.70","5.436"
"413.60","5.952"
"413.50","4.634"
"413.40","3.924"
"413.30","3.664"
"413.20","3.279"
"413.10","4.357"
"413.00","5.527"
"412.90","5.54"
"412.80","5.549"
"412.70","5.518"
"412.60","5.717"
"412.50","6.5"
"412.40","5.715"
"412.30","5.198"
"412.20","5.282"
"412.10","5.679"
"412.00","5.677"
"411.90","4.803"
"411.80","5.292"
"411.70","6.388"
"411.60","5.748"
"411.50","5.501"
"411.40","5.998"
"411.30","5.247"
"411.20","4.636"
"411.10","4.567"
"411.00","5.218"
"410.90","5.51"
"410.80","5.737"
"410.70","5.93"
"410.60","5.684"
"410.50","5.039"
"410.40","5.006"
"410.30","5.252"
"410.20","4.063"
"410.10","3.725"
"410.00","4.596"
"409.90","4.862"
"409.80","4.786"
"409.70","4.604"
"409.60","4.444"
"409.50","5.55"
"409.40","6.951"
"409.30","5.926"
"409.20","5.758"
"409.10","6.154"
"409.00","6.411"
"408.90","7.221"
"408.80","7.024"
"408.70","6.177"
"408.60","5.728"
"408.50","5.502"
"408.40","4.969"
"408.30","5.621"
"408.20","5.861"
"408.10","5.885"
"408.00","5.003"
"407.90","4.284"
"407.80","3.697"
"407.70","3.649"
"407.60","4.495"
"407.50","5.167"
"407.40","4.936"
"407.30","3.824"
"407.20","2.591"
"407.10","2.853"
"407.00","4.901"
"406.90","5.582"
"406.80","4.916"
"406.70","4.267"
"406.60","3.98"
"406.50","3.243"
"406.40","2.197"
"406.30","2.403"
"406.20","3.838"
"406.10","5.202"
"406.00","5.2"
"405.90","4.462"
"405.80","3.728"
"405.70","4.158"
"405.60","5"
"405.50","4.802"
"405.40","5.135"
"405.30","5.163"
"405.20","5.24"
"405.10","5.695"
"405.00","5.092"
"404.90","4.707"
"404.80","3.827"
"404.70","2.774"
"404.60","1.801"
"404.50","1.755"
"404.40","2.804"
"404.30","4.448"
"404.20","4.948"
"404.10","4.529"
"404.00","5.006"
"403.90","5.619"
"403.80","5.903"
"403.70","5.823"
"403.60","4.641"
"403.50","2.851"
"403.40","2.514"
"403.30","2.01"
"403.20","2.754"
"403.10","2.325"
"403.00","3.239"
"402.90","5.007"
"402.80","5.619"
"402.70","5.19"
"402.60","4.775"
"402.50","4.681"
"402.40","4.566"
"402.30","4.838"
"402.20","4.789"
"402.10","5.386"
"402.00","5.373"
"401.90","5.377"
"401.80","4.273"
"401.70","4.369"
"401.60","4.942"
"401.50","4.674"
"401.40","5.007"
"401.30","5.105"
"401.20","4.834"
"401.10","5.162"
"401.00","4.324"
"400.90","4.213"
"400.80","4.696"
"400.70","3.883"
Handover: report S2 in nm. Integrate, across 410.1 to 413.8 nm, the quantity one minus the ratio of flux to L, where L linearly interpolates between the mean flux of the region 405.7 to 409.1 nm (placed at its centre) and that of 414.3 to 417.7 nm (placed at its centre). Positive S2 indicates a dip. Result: -0.23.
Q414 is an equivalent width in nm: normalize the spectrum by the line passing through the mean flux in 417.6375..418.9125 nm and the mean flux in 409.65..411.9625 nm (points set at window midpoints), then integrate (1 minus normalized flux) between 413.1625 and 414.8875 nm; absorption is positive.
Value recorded 0.18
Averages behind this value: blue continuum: 5.14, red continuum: 5.18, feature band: 4.62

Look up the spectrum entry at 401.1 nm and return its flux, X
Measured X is 5.162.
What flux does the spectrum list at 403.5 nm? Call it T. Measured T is 2.851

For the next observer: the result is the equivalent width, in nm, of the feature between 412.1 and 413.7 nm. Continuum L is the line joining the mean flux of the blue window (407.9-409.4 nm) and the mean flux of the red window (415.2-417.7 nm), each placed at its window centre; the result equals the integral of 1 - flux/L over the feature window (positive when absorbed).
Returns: 0.14 nm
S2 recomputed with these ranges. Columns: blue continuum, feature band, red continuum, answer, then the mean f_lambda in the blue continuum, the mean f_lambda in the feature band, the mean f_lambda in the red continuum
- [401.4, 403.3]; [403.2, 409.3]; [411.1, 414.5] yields 0.24 nm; 4.51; 4.55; 5.08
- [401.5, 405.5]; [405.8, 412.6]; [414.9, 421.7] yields -0.48 nm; 4.36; 5.04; 5.24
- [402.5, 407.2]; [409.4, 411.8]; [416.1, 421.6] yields -0.30 nm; 4.16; 5.18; 5.23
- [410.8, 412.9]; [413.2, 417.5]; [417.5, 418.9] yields 0.17 nm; 5.49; 5.08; 5.14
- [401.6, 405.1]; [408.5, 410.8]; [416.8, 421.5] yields -0.44 nm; 4.26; 5.5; 5.15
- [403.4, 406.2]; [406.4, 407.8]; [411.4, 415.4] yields 0.15 nm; 4.41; 4.1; 5.11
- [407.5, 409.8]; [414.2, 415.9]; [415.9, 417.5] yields 0.21 nm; 5.47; 4.75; 5.43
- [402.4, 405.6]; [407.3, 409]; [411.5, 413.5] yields -0.21 nm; 4.23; 5.31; 5.22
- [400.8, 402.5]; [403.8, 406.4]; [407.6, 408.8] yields 0.38 nm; 4.82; 4.28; 5.18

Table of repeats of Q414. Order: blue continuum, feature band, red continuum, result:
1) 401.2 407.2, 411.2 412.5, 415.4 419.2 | -0.18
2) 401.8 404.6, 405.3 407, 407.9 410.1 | 0.22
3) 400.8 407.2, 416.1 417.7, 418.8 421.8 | -0.10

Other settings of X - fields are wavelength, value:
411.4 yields 5.998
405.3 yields 5.163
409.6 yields 4.444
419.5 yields 5.336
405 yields 5.092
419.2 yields 5.151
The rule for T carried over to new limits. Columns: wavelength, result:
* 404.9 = 4.707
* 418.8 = 3.842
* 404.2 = 4.948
